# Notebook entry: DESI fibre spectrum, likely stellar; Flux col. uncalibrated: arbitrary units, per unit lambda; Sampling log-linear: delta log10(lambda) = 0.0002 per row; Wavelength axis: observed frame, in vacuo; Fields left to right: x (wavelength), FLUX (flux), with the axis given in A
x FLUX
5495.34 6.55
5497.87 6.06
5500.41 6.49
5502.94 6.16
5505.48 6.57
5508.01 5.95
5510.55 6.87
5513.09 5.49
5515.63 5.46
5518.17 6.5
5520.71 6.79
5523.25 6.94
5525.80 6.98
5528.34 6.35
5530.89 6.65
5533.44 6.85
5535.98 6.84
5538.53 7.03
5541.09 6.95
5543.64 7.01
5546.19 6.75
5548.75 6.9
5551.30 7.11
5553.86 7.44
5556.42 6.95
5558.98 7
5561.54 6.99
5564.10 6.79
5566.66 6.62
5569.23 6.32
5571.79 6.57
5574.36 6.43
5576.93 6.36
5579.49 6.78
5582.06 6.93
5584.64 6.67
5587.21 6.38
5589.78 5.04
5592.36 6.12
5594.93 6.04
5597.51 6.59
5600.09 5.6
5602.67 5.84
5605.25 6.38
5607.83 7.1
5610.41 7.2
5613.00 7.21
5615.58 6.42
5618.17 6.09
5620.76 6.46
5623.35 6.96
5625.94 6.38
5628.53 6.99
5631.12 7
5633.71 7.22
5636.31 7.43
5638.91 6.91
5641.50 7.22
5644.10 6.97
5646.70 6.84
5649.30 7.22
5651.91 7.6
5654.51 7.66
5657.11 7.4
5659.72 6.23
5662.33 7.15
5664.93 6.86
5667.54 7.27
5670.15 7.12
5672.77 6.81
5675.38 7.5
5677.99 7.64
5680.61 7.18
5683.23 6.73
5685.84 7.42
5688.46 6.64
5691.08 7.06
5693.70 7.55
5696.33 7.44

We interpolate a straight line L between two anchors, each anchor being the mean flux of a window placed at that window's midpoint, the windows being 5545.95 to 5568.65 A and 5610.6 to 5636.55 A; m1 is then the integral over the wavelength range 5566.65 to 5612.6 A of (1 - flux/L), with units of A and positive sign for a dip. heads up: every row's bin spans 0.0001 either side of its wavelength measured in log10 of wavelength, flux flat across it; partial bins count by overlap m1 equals 3.2 A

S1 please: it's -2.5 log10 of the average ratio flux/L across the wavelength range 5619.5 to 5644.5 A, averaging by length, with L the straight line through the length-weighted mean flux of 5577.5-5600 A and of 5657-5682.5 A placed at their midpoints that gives -0.038 mag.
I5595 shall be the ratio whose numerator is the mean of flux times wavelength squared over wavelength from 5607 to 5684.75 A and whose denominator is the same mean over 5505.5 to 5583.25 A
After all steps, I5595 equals 1.09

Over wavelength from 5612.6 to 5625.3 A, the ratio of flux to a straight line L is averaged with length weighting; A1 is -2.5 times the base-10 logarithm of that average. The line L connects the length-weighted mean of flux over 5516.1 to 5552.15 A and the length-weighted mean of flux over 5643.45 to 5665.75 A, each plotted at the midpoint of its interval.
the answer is 0.07 mag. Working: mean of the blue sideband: 6.8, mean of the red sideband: 7.11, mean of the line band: 6.57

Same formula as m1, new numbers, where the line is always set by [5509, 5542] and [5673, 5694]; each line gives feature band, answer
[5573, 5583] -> 0.2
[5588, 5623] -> 2.8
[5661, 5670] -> 0.0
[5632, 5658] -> -0.8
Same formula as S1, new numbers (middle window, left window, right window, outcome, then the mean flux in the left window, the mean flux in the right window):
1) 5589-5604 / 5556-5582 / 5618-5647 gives 0.151 mag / 6.69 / 6.9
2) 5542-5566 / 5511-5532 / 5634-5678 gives -0.063 mag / 6.41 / 7.15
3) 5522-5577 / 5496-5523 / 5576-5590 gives -0.073 mag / 6.27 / 6.46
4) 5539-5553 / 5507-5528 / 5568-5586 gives -0.079 mag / 6.38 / 6.58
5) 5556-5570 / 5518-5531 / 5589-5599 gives -0.078 mag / 6.72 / 5.98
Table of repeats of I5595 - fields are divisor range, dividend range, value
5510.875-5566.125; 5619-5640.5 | 1.06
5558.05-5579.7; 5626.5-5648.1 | 1.09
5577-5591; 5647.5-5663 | 1.16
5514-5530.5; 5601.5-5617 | 1.06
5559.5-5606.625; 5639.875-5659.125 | 1.16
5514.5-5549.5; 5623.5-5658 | 1.10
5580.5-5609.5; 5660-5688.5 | 1.17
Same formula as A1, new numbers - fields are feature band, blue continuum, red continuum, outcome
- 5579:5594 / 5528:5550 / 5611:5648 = 0.09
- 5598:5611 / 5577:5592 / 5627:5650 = 0.04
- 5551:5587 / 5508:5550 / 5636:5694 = 0.00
